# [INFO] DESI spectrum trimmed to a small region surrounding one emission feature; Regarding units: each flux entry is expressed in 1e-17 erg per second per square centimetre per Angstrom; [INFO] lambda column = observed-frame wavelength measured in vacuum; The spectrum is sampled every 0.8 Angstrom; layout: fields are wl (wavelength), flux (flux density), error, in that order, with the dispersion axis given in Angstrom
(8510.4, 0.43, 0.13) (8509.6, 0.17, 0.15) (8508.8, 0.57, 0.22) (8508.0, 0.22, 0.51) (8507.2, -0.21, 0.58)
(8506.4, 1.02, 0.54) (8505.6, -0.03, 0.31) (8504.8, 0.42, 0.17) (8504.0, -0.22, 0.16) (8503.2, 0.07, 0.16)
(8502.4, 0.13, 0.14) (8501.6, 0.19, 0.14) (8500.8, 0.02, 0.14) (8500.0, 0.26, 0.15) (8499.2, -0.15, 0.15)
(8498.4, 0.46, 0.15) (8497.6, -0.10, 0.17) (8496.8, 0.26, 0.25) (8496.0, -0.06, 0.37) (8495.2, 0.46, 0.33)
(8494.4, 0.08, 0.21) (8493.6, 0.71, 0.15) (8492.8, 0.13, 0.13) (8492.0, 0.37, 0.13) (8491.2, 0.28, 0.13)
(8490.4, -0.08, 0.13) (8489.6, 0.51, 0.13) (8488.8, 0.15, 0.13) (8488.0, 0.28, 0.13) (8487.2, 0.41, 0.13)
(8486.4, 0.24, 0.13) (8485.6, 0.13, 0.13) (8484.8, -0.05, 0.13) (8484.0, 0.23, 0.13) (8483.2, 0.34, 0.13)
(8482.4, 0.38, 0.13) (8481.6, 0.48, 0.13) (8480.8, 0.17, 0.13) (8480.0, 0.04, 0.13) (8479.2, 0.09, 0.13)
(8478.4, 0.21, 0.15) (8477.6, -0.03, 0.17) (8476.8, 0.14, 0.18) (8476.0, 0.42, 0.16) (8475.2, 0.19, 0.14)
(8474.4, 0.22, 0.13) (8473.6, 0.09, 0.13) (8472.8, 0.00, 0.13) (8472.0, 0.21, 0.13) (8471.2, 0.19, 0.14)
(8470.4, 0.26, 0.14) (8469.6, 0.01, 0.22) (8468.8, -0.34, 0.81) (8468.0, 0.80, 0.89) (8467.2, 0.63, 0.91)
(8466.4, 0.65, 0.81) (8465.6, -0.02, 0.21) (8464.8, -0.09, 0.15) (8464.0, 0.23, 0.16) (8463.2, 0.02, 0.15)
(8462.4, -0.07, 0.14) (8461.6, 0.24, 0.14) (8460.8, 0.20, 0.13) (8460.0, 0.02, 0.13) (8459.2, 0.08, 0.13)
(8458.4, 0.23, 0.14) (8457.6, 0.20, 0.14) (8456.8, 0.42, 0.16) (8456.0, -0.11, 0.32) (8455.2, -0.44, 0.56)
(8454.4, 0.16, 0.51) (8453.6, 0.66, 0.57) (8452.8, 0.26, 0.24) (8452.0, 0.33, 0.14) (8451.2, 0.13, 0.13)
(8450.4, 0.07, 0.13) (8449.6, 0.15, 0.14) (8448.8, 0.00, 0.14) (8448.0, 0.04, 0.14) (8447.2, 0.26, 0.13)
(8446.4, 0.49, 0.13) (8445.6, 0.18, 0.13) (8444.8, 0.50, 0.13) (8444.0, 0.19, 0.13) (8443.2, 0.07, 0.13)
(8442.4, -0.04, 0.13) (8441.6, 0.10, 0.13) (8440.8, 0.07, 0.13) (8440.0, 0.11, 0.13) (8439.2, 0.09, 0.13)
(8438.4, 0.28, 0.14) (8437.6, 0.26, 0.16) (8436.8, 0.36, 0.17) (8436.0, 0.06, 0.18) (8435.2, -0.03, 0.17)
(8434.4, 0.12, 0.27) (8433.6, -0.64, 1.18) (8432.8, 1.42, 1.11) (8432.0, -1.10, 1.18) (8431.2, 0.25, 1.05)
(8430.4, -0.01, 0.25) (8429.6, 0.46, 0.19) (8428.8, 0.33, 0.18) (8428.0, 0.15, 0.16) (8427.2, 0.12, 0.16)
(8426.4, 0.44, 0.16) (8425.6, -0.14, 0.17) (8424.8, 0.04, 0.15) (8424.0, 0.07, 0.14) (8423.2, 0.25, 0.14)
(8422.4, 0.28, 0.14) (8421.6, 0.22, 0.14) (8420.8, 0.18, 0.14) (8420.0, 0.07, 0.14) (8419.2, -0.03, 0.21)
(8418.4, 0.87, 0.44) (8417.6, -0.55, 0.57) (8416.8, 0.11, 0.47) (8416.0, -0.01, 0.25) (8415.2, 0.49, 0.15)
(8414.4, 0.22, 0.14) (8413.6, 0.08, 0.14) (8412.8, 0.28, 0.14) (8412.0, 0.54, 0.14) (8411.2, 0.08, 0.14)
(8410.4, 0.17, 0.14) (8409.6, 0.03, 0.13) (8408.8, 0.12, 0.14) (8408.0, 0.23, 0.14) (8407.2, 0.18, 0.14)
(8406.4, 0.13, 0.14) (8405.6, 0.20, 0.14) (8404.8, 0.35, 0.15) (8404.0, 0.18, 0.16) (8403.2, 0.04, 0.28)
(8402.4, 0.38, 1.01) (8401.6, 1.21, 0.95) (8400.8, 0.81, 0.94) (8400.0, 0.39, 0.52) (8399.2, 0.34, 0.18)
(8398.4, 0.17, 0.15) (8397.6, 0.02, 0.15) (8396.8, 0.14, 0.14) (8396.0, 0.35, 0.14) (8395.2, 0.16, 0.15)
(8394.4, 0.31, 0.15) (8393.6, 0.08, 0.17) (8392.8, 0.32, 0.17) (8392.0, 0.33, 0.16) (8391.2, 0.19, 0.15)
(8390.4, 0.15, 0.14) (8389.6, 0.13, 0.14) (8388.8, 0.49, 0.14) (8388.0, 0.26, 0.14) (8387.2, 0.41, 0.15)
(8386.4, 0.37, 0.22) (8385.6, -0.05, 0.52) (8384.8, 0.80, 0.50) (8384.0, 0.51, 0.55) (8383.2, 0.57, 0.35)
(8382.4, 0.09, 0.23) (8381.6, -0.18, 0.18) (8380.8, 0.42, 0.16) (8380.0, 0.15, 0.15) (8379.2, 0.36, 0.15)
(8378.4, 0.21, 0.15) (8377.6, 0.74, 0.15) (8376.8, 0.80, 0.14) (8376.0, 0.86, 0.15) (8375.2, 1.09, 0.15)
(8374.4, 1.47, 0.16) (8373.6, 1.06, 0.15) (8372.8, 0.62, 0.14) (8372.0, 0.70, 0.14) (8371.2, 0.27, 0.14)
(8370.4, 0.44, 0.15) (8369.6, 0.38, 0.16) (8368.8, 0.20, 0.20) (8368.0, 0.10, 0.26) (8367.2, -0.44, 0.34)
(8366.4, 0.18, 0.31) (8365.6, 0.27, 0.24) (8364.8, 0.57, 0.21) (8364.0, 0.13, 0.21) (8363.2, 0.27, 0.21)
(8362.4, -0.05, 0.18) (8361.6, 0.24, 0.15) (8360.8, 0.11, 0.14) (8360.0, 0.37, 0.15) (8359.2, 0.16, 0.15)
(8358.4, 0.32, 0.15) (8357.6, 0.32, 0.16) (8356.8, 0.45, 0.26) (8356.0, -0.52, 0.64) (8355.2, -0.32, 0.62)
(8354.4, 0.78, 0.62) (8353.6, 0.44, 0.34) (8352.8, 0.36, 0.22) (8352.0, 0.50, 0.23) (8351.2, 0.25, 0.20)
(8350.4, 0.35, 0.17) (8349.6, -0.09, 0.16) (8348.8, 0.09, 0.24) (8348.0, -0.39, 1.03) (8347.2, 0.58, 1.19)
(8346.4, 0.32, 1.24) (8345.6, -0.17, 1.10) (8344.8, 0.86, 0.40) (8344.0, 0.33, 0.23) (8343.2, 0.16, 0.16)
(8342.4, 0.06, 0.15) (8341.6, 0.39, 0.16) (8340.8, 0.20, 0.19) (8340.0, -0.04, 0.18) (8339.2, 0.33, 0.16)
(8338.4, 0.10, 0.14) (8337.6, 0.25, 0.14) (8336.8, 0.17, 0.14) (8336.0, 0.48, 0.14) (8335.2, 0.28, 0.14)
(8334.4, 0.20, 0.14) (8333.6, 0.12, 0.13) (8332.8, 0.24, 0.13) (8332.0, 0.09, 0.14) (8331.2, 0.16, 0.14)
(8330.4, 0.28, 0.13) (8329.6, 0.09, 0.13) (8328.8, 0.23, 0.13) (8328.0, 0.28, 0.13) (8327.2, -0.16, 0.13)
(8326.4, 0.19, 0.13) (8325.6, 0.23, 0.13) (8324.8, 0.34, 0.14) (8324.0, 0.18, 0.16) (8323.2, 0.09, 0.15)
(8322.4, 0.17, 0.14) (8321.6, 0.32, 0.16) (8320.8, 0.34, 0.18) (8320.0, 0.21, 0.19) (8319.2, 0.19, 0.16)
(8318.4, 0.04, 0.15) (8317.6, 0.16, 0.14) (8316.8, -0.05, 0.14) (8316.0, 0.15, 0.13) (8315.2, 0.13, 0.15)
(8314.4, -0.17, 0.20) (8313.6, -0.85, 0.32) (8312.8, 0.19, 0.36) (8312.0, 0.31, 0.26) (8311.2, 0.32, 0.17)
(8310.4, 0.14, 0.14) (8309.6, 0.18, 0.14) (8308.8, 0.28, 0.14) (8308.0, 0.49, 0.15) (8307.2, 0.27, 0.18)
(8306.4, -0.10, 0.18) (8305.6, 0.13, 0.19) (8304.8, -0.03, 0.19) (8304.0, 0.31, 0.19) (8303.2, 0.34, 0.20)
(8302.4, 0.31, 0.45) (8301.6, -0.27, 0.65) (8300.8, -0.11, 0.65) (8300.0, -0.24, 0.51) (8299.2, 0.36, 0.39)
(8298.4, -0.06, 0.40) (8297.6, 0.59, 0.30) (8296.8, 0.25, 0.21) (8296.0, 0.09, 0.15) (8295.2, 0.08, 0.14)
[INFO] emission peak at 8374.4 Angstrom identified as Hgamma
